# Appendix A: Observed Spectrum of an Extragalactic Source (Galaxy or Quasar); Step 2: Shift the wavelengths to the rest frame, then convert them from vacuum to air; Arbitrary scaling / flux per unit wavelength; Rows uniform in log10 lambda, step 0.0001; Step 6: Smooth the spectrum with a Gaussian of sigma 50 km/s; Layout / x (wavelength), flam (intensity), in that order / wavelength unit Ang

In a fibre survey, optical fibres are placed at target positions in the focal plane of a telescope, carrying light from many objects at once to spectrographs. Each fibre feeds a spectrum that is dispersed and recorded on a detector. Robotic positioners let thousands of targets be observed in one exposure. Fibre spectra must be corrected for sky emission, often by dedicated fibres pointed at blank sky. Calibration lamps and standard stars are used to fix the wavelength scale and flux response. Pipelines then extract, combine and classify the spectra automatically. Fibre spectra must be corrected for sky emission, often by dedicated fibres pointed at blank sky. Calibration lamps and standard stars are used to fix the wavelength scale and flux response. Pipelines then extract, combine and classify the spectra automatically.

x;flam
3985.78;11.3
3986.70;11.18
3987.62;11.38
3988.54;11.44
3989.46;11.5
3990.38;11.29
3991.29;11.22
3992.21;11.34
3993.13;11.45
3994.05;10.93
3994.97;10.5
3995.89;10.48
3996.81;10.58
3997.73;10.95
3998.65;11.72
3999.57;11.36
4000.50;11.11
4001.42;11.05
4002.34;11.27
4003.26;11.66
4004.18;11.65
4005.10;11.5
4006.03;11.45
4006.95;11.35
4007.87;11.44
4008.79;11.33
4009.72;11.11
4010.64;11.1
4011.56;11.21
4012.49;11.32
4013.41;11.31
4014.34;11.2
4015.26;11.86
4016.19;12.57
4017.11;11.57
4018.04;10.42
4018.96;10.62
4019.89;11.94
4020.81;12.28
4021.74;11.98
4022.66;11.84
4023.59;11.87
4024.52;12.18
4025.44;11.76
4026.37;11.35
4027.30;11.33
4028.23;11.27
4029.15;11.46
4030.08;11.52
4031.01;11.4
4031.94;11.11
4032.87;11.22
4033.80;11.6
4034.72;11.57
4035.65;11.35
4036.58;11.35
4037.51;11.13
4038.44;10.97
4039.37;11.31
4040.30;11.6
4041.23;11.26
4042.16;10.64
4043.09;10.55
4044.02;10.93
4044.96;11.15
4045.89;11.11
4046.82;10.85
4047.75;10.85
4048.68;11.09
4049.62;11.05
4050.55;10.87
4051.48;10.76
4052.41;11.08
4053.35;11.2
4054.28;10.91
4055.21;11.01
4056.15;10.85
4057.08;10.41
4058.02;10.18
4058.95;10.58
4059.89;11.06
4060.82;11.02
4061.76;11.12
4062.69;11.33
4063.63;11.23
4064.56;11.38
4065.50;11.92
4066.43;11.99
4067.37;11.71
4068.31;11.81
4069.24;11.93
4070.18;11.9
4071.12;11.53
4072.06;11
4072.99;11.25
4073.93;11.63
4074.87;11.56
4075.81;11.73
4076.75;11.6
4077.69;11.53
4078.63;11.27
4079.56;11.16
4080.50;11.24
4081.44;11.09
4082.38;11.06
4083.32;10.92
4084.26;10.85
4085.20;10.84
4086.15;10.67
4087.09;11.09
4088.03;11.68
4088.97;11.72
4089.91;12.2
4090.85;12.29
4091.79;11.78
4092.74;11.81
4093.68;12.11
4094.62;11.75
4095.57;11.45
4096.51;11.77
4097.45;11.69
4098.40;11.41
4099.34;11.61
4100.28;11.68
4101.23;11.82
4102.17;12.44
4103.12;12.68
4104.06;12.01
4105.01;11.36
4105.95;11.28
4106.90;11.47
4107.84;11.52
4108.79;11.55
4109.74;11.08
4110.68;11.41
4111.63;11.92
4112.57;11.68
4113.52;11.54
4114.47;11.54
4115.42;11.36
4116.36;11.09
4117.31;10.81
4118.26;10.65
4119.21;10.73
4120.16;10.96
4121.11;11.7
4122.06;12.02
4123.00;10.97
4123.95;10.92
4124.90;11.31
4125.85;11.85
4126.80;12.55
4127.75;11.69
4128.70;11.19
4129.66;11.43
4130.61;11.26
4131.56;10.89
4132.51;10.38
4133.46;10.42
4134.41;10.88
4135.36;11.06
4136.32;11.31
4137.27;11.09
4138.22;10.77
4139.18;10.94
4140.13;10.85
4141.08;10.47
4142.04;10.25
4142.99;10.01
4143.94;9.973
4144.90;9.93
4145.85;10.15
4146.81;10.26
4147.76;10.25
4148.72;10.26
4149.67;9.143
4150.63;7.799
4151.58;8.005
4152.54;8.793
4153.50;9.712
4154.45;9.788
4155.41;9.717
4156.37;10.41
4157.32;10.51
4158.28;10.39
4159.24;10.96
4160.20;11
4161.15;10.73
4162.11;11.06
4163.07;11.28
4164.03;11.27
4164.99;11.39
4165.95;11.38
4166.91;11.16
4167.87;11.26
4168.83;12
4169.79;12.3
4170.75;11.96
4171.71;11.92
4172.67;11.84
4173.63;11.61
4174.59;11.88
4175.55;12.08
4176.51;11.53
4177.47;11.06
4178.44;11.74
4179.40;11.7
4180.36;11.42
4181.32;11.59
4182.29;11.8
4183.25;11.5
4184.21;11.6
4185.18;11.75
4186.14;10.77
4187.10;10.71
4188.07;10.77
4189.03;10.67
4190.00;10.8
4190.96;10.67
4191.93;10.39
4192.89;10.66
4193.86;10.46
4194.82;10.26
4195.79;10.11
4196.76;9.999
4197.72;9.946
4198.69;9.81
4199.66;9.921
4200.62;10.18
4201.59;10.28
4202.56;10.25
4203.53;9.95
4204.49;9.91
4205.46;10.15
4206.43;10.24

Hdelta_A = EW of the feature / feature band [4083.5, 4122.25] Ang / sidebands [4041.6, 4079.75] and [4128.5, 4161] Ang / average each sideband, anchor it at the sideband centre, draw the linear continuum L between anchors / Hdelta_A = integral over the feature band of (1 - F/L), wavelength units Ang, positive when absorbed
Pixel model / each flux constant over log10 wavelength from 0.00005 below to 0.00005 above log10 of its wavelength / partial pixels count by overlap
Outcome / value -2.8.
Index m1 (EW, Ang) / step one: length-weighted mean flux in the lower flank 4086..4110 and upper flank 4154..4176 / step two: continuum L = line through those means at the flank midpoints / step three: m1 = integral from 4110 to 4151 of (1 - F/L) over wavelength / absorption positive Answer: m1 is 2.1 Ang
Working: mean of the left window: 11.7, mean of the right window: 11.2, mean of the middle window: 10.9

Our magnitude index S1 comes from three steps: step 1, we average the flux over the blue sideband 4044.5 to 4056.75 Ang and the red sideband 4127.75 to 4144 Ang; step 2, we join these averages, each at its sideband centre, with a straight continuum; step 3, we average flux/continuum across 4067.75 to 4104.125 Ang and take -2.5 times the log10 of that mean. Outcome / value -0.064 mag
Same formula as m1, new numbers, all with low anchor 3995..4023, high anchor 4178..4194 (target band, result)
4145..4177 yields 1.3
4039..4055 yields 0.4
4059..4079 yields -0.4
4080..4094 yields -0.2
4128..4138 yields 0.2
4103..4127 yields -0.4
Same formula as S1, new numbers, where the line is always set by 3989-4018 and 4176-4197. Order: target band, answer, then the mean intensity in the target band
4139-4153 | 0.134 mag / 9.79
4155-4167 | 0.018 mag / 10.9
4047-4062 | 0.033 mag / 10.9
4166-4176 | -0.072 mag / 11.8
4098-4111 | -0.052 mag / 11.7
